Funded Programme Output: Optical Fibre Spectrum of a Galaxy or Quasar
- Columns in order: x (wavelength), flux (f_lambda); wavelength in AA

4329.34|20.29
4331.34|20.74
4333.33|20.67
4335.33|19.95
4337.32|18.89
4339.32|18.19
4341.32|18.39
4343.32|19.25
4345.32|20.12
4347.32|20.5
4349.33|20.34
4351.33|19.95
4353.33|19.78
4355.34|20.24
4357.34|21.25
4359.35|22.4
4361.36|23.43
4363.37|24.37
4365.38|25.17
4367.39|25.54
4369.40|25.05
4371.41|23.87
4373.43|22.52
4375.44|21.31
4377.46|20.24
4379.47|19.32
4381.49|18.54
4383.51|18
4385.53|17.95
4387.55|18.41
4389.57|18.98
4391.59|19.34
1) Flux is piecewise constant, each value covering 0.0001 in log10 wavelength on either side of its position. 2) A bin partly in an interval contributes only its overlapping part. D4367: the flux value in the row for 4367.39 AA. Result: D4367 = 25.54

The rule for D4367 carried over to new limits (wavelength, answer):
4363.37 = 24.37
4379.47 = 19.32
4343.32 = 19.25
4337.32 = 18.89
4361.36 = 23.43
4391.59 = 19.34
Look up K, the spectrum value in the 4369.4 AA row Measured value 25.05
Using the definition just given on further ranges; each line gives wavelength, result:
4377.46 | 20.24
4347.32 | 20.5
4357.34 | 21.25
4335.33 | 19.95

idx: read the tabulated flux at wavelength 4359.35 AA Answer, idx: 22.4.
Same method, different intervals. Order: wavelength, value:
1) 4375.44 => 21.31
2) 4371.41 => 23.87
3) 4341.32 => 18.39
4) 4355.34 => 20.24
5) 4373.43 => 22.52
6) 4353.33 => 19.78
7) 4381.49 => 18.54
